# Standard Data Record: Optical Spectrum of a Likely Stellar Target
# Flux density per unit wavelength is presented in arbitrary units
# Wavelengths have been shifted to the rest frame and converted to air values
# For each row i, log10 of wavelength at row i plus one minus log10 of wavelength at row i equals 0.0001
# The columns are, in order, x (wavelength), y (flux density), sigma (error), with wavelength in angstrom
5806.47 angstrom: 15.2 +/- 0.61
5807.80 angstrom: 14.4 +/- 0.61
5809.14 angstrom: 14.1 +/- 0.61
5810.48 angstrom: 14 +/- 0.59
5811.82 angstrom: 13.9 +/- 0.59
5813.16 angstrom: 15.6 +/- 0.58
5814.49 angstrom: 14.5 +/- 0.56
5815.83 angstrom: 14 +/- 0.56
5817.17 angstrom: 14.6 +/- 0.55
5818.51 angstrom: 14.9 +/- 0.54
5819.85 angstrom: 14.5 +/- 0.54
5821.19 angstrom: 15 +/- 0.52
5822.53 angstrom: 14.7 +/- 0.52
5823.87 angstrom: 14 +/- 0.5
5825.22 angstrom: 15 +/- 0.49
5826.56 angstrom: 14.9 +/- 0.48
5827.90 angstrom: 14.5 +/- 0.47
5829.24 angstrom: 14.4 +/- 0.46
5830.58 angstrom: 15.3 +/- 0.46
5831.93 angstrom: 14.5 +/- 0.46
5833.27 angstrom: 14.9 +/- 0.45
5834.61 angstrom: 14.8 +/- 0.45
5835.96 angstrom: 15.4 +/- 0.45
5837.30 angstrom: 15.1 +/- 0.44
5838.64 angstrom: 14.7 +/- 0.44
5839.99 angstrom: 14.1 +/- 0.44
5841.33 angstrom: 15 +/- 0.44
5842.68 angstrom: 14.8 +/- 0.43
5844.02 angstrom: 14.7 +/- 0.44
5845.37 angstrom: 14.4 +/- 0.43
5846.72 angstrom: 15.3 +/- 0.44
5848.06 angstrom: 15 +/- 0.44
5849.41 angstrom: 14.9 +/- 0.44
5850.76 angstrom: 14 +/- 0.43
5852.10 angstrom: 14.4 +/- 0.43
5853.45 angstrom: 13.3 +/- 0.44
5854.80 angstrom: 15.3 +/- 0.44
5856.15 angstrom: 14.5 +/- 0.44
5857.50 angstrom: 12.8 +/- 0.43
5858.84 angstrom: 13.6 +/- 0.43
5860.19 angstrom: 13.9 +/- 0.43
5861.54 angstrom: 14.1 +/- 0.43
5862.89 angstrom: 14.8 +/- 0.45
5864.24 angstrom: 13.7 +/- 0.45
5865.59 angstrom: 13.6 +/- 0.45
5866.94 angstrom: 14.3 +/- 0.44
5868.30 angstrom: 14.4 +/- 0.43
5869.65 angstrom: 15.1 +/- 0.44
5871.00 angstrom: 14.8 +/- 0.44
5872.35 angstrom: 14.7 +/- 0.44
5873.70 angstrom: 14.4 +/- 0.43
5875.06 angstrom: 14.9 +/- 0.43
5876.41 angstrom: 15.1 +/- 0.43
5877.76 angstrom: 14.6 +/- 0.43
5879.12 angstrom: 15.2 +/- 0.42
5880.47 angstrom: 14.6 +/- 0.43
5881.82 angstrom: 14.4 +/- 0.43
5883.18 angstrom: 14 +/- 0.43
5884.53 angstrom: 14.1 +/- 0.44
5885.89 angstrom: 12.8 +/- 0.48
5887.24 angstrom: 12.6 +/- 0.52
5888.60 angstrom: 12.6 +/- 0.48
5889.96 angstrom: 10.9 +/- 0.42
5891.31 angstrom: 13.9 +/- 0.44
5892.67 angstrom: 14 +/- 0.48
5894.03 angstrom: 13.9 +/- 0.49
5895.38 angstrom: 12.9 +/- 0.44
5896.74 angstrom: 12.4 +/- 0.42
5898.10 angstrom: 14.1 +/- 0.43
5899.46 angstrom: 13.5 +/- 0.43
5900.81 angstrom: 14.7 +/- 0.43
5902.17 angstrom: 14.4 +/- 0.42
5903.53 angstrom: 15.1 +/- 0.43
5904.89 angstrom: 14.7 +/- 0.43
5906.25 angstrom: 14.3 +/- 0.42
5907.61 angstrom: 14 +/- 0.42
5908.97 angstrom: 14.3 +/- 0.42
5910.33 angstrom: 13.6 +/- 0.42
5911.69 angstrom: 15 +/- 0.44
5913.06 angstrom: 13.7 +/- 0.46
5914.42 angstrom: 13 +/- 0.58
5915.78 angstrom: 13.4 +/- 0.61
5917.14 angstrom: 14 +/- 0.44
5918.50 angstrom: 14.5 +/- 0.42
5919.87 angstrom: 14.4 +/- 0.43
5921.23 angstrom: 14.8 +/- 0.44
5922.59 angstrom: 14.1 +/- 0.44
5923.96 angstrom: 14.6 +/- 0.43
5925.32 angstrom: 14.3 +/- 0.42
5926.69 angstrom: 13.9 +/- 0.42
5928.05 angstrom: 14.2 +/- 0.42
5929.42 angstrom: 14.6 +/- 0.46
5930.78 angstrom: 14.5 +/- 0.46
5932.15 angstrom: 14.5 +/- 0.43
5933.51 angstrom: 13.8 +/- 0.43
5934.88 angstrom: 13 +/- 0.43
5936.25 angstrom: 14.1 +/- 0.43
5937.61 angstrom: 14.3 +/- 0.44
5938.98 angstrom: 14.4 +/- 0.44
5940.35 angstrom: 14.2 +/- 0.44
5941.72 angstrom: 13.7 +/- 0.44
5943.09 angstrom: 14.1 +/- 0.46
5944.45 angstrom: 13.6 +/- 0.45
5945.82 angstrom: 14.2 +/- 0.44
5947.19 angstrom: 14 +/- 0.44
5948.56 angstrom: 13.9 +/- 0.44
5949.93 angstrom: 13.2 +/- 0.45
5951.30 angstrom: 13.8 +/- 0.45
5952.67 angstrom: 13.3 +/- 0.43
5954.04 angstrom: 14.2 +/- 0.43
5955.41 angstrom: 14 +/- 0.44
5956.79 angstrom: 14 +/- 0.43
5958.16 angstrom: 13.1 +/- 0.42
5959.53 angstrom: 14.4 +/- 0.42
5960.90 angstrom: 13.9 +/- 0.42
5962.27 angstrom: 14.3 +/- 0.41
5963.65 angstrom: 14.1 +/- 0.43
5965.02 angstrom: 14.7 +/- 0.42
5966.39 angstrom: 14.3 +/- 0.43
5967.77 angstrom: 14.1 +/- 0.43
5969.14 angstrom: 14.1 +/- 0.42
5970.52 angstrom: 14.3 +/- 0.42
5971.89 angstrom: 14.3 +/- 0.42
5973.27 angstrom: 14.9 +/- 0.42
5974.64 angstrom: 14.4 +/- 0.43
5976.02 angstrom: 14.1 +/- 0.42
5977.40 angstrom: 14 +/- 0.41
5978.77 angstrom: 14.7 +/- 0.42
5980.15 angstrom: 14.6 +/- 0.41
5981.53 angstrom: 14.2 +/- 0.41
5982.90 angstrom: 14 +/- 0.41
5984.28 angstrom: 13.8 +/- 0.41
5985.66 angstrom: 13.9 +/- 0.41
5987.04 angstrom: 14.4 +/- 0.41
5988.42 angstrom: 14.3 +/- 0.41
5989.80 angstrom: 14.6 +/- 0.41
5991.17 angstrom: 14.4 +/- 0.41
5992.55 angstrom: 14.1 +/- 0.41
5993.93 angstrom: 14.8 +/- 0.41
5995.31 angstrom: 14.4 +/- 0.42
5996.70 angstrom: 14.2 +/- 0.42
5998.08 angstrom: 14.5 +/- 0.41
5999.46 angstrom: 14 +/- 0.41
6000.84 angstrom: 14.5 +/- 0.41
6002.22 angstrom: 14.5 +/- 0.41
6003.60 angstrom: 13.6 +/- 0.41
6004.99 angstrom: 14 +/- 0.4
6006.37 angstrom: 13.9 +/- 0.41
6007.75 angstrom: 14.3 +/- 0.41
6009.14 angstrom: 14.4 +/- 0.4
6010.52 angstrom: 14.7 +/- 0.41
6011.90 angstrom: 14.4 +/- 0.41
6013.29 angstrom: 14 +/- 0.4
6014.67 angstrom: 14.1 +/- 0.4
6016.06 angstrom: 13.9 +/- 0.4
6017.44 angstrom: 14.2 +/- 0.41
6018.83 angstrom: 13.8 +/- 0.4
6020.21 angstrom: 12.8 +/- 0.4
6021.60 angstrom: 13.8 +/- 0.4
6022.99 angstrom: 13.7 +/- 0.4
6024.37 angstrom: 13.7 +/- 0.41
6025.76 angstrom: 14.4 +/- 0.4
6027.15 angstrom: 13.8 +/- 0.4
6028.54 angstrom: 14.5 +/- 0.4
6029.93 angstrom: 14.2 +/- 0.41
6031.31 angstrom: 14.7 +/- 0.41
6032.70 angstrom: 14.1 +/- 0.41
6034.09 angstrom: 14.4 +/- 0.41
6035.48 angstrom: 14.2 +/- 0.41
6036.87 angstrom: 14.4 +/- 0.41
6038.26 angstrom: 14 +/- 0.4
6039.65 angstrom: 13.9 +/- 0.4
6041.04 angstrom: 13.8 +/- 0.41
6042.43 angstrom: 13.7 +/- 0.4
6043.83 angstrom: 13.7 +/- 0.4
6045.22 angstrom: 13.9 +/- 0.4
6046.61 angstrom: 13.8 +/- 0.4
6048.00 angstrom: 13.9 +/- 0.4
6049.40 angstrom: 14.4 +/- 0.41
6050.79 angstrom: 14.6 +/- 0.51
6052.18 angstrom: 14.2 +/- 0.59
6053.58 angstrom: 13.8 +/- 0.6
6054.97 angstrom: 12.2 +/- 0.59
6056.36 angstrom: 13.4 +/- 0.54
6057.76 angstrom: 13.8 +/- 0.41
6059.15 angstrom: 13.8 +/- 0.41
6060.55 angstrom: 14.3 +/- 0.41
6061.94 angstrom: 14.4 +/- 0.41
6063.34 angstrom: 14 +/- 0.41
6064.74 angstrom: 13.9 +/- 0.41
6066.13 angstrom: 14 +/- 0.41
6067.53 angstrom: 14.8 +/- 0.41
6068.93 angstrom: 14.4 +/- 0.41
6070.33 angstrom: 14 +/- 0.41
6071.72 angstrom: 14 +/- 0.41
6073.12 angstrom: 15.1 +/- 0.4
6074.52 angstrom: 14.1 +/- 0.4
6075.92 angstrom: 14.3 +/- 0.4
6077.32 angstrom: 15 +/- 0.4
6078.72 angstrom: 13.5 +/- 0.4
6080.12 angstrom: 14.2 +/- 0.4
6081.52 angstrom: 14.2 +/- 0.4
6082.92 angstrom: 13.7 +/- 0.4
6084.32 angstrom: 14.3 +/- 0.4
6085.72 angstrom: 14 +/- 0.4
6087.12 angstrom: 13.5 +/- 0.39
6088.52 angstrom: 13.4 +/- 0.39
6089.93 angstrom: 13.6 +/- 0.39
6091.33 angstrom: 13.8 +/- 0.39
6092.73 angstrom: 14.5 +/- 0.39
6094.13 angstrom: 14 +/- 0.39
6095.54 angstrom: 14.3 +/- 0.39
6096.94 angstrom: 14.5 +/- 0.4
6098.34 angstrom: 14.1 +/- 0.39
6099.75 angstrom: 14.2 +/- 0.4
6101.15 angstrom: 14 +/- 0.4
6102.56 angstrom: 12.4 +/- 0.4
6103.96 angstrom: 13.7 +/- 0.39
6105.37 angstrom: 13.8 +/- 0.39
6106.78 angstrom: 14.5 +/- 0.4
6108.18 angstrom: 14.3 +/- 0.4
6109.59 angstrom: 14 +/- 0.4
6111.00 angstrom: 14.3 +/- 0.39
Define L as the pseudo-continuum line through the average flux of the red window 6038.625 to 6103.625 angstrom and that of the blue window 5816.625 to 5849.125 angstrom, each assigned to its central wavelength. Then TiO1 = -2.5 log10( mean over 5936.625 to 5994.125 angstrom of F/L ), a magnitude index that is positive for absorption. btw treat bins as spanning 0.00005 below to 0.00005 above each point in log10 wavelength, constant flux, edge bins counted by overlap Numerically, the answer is 0.02 mag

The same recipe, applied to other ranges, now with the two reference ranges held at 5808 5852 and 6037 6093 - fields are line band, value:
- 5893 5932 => 0.02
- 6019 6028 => 0.03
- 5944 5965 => 0.03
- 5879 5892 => 0.08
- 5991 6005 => -0.01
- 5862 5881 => 0.00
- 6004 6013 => -0.01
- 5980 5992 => 0.00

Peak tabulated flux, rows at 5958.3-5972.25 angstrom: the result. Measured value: 14.7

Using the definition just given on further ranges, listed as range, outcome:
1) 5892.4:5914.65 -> 15.1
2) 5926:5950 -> 14.6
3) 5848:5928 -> 15.3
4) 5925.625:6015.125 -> 14.9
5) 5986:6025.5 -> 14.8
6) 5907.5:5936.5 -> 15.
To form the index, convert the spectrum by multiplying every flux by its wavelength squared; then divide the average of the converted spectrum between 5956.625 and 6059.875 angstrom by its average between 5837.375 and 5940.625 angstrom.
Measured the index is 1.0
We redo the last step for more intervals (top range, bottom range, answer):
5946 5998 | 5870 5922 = 1.04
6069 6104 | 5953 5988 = 1.03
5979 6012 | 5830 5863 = 1.03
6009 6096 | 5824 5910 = 1.05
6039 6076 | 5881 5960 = 1.05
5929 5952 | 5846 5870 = 1.01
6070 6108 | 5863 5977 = 1.06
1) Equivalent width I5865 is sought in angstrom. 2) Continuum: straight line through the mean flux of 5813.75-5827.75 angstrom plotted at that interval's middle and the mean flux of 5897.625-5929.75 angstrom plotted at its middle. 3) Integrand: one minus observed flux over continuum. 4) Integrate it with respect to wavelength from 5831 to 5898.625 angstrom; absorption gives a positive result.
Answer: 1.0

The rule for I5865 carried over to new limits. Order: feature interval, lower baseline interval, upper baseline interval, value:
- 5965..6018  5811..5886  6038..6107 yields -0.3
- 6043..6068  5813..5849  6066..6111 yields 0.4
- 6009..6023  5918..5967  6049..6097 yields 0.1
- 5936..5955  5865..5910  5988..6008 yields 0.3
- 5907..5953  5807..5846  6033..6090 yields 1.1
